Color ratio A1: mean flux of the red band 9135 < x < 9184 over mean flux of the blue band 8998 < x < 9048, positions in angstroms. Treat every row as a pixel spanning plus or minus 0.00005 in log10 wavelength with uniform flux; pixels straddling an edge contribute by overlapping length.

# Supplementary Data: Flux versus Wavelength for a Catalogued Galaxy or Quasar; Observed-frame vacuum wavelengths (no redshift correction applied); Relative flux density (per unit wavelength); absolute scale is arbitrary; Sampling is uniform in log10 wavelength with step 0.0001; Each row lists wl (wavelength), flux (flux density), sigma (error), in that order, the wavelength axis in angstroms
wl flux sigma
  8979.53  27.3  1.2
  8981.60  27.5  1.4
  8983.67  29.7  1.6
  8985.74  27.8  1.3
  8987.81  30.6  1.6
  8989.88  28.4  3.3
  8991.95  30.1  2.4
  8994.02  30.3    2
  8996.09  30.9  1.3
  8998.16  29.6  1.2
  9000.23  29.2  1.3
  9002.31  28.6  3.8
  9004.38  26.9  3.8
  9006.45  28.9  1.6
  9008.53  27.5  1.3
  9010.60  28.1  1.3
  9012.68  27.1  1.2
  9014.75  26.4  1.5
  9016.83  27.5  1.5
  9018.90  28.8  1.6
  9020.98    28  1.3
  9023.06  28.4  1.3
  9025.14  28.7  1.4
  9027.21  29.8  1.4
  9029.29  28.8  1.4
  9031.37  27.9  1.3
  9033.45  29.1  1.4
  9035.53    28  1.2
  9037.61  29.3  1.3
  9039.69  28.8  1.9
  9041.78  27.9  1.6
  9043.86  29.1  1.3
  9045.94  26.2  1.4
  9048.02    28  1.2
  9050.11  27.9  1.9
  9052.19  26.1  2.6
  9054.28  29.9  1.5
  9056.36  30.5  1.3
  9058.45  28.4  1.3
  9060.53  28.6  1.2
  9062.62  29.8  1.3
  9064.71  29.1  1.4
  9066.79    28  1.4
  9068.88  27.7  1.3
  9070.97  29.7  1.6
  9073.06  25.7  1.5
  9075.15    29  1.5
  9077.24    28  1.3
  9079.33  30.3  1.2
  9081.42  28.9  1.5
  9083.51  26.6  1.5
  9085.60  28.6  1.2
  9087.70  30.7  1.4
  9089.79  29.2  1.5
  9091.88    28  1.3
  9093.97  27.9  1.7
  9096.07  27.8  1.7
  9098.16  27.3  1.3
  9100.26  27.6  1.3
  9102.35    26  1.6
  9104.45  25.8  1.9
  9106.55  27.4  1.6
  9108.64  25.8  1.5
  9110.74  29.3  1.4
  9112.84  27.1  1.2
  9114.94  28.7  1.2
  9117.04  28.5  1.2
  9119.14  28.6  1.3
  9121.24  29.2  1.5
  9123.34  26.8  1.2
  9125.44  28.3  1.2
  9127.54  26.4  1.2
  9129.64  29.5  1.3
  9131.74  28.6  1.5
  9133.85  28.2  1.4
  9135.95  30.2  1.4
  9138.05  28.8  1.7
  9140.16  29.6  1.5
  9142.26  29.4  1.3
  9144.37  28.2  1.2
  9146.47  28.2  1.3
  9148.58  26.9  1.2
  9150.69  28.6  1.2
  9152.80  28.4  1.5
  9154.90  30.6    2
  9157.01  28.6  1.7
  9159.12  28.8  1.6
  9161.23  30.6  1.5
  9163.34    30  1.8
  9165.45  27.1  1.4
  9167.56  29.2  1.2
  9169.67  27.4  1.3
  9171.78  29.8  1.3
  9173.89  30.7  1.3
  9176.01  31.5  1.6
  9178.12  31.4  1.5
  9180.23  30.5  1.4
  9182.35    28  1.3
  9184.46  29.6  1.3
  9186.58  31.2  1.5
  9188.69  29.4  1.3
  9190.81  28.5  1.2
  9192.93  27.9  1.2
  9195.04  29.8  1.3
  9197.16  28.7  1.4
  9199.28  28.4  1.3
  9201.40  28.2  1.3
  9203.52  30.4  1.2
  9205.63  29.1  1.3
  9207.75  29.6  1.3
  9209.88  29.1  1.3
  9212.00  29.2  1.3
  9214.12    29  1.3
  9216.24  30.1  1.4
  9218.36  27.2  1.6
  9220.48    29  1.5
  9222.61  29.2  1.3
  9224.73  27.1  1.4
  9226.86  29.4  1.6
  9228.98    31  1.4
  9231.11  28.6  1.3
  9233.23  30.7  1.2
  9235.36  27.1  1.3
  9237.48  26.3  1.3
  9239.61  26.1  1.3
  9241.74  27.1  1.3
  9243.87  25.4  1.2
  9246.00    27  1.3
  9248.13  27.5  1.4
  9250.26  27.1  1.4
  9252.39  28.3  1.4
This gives 1.04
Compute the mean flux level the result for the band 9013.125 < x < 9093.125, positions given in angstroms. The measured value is 28.5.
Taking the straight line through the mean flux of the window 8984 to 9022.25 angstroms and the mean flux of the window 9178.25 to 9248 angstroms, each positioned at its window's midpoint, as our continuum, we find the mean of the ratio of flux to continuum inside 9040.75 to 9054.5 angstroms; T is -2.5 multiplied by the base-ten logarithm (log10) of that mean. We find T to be 0.034 mag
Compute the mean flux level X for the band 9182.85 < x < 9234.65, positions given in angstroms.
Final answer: 29.2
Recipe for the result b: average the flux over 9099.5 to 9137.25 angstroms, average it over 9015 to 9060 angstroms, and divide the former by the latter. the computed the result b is 0.98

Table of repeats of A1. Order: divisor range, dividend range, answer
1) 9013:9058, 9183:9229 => 1.03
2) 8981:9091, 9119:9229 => 1.02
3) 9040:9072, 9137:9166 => 1.01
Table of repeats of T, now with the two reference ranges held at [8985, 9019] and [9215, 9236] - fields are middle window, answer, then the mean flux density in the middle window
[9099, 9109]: 0.09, 26.6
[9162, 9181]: -0.03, 29.7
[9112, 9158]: 0.01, 28.5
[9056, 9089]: 0.00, 28.7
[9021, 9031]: 0.00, 28.8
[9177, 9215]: -0.02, 29.3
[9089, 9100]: 0.03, 28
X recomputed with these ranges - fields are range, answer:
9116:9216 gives 29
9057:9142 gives 28.3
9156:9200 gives 29.4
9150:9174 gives 29.1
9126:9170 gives 28.7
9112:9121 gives 28.3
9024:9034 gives 28.9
